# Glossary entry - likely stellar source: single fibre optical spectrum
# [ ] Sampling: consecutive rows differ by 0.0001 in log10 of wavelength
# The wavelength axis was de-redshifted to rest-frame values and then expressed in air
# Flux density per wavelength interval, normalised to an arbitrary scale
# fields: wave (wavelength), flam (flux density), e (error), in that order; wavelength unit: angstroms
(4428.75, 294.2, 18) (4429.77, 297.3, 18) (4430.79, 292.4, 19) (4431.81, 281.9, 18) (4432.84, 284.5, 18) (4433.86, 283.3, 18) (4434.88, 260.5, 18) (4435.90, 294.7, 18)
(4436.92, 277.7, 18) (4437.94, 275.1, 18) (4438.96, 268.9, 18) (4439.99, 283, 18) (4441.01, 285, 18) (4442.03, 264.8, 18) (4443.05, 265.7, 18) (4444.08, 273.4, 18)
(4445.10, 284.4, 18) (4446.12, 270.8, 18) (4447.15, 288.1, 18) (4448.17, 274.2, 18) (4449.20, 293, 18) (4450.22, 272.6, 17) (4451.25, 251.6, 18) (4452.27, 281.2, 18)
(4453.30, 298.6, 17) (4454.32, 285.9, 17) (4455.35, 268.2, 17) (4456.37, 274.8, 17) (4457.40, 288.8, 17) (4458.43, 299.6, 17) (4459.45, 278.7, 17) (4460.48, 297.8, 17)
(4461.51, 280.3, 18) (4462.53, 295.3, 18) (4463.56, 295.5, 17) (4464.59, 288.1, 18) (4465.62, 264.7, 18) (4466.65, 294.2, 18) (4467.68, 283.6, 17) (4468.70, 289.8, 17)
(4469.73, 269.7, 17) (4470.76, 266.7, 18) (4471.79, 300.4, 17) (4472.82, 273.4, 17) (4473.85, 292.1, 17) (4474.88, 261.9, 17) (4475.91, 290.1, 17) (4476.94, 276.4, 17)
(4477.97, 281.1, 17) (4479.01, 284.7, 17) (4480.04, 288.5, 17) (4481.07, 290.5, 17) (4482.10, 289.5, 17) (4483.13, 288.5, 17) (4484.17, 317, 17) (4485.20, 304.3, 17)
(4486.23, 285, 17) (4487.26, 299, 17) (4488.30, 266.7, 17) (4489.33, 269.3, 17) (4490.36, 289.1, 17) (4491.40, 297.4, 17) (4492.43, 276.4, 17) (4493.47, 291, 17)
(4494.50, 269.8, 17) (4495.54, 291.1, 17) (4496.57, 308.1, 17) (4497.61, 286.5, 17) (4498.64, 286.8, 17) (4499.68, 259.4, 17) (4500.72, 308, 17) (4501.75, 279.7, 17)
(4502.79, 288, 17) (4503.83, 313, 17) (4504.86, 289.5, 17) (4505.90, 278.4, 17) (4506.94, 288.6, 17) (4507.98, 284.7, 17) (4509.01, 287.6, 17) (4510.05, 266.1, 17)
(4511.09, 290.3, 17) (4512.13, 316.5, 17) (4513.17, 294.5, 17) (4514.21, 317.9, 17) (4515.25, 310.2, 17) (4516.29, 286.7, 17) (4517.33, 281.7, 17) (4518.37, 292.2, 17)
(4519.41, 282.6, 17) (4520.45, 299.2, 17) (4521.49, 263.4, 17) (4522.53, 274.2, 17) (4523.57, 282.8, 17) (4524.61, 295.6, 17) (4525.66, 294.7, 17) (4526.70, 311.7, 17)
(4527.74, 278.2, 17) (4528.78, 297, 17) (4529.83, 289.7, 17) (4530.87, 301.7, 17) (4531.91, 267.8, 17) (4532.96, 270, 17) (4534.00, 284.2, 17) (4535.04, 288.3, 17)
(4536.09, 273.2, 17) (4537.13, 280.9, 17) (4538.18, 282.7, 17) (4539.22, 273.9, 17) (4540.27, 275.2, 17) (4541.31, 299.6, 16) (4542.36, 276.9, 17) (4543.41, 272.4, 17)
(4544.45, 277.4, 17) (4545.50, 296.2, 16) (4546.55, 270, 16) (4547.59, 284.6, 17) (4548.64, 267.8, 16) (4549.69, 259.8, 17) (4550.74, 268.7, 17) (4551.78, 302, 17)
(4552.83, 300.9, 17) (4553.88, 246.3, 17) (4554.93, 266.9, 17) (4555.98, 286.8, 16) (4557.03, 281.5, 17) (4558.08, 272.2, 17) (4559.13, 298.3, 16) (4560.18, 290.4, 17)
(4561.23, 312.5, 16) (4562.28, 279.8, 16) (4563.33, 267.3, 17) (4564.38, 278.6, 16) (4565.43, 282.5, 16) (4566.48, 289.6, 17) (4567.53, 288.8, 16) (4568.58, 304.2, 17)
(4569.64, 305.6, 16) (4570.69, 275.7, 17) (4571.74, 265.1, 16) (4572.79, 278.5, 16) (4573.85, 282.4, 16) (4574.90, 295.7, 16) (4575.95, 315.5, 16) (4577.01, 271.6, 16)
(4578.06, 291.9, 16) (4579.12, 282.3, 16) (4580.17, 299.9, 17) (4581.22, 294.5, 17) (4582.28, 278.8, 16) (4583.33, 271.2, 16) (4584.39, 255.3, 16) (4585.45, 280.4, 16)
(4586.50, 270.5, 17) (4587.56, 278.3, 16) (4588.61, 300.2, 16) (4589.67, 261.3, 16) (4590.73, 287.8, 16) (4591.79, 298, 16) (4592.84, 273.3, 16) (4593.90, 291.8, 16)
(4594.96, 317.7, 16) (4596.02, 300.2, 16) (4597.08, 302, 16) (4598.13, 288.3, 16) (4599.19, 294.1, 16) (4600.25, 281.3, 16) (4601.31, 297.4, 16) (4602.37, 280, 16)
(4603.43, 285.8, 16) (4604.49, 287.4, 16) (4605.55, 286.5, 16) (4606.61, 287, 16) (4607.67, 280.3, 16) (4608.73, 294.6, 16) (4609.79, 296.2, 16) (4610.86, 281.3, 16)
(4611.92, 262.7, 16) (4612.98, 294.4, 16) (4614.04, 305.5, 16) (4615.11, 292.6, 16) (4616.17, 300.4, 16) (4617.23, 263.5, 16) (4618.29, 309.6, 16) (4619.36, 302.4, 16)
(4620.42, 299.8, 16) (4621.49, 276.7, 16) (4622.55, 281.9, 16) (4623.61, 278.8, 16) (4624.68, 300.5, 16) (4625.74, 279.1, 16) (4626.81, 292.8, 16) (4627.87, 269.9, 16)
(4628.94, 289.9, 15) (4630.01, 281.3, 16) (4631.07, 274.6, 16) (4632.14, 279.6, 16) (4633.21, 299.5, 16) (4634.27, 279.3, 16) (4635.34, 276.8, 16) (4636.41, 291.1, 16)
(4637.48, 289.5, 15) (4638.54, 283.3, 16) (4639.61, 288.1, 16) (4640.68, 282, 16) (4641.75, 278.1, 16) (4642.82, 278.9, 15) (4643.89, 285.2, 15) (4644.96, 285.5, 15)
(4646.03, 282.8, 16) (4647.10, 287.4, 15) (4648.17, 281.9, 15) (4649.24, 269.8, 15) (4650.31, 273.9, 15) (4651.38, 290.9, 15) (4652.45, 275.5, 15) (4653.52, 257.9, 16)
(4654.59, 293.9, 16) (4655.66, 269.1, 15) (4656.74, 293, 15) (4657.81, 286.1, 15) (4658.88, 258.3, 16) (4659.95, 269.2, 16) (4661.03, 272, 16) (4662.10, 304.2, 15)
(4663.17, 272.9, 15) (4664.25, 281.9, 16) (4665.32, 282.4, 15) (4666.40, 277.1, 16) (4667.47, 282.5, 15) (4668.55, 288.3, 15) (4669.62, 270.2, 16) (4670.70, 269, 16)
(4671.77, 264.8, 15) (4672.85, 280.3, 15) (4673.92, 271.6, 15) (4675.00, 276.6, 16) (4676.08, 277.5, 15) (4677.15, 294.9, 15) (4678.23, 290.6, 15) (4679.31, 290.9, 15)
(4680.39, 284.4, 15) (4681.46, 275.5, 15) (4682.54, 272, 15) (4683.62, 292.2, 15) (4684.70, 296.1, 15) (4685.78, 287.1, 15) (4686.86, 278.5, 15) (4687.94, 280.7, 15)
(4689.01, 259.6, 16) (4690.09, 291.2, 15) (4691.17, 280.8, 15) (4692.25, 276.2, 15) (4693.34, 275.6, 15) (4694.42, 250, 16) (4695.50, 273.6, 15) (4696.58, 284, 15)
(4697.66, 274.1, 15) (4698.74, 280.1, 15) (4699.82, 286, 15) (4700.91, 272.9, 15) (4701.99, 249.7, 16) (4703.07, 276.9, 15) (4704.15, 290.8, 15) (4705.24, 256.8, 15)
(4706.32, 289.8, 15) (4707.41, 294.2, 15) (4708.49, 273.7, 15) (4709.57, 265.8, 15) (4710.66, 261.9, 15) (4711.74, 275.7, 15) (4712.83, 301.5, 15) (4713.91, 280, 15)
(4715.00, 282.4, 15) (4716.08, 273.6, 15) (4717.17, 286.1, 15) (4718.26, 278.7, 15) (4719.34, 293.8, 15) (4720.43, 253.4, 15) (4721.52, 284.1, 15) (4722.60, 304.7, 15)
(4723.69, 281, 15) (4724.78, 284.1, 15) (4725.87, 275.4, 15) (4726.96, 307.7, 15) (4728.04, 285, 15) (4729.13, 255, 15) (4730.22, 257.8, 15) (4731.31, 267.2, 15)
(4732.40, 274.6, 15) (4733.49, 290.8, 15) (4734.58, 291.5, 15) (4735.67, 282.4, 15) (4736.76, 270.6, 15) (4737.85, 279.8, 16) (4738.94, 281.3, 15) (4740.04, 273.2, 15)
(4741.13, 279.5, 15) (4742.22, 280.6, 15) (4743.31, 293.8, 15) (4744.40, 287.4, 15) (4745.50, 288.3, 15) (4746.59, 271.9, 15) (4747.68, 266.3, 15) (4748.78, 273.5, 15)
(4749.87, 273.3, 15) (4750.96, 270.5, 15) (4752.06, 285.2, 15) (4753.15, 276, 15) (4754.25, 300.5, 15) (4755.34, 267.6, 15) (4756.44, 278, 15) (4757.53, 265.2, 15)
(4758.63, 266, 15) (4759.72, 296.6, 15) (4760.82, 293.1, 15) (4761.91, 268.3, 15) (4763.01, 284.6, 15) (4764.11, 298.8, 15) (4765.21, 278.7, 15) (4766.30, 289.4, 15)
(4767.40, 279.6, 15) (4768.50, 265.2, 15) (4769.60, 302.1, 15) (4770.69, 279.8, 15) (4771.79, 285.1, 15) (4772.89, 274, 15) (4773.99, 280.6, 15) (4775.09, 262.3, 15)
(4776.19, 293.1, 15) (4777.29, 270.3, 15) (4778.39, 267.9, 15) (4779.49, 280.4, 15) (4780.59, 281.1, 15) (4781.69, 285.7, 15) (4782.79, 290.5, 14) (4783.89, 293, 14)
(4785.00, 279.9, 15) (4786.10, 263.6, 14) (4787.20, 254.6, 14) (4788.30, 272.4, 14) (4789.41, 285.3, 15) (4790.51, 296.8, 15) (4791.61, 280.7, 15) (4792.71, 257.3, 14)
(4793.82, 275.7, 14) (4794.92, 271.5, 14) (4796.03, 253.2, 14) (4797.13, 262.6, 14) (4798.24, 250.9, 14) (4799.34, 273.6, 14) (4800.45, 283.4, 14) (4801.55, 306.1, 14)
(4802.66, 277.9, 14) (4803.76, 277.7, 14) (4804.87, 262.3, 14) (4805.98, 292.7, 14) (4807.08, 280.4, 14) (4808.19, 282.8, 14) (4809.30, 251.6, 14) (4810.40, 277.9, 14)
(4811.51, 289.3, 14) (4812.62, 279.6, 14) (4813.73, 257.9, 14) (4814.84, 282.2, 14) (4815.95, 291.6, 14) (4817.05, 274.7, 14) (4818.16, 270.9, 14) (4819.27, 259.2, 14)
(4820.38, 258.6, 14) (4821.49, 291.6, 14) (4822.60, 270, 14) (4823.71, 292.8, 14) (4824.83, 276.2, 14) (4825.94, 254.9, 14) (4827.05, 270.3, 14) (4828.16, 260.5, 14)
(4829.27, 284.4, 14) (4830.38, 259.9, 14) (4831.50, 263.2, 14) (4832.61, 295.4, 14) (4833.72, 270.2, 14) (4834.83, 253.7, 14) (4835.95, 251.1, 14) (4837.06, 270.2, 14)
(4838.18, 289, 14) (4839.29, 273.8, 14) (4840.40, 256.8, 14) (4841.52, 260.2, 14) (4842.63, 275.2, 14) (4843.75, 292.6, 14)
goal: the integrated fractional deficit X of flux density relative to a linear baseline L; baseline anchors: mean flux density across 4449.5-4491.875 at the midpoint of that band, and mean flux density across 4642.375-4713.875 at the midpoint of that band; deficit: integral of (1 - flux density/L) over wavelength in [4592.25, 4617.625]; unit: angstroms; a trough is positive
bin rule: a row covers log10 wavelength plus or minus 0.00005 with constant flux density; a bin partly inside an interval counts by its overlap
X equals -0.78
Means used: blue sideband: 285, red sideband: 279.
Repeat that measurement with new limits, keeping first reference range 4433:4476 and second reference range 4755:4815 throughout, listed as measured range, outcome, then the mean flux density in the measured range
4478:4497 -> -0.6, 289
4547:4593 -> -0.6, 283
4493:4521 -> -1.1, 291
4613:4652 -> -1.0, 286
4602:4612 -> -0.2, 285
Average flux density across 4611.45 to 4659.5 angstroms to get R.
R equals 284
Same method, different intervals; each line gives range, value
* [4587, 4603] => 290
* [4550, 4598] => 285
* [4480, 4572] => 286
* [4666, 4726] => 279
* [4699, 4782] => 279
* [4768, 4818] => 277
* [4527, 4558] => 280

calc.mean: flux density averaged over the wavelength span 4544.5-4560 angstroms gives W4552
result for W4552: 279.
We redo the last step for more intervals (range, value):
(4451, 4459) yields 282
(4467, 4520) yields 288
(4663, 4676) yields 276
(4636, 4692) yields 281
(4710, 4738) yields 280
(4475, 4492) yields 288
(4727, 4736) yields 277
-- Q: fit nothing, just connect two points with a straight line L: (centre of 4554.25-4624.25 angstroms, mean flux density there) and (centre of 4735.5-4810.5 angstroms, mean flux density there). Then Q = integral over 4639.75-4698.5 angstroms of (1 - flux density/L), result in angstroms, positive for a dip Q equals 0.8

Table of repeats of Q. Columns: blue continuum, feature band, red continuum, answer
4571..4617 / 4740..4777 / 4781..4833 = -0.4 angstroms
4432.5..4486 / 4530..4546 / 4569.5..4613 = 0.2 angstroms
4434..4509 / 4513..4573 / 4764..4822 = -0.5 angstroms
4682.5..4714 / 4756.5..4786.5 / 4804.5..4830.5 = -0.6 angstroms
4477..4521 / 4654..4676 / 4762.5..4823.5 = 0.4 angstroms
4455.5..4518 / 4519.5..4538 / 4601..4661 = 0.1 angstroms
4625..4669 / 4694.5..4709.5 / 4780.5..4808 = 0.2 angstroms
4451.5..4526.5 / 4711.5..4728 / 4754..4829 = -0.3 angstroms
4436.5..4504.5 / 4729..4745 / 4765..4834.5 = -0.1 angstroms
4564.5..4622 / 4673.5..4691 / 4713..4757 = 0.0 angstroms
